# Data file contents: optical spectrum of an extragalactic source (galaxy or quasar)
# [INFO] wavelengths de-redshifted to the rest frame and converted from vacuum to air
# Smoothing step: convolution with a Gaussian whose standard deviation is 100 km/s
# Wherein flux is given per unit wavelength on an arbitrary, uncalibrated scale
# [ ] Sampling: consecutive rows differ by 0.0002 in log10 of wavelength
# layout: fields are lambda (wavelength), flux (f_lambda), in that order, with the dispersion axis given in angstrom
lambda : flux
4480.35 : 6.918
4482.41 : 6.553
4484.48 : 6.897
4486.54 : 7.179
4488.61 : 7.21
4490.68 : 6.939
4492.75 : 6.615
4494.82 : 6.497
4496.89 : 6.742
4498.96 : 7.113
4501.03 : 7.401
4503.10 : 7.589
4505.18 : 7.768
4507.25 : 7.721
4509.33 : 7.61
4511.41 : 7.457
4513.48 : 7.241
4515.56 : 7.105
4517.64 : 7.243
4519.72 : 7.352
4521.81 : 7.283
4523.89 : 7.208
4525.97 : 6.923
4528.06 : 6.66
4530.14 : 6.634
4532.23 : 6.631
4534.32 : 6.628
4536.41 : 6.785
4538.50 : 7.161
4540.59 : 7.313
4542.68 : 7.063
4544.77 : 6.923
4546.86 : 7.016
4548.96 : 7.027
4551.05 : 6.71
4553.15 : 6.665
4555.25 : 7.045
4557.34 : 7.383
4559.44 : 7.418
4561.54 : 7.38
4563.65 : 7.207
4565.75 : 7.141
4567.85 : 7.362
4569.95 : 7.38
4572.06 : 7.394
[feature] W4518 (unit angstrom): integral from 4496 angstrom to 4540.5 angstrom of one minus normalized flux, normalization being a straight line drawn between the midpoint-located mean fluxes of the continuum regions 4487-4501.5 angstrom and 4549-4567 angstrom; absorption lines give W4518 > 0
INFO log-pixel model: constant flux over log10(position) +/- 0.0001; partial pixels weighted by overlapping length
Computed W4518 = -1.1 angstrom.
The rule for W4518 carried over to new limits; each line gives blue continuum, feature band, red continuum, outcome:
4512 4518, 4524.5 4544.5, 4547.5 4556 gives 0.42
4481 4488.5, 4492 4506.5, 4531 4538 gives -0.57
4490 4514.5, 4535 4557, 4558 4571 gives 0.94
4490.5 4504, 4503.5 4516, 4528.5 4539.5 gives -1.08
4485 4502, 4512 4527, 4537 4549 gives -0.38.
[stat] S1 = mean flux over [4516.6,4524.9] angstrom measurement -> 7.27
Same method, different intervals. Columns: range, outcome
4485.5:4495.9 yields 6.89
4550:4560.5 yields 7.05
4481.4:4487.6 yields 6.88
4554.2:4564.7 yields 7.29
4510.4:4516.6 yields 7.27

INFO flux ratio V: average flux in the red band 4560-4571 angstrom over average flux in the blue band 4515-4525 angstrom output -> 1.01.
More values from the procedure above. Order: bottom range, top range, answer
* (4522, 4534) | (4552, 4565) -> 1.05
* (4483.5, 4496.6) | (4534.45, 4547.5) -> 1.02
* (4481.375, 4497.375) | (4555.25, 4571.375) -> 1.07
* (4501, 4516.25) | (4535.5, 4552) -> 0.93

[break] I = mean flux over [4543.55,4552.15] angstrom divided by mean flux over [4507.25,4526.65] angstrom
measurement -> 0.95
